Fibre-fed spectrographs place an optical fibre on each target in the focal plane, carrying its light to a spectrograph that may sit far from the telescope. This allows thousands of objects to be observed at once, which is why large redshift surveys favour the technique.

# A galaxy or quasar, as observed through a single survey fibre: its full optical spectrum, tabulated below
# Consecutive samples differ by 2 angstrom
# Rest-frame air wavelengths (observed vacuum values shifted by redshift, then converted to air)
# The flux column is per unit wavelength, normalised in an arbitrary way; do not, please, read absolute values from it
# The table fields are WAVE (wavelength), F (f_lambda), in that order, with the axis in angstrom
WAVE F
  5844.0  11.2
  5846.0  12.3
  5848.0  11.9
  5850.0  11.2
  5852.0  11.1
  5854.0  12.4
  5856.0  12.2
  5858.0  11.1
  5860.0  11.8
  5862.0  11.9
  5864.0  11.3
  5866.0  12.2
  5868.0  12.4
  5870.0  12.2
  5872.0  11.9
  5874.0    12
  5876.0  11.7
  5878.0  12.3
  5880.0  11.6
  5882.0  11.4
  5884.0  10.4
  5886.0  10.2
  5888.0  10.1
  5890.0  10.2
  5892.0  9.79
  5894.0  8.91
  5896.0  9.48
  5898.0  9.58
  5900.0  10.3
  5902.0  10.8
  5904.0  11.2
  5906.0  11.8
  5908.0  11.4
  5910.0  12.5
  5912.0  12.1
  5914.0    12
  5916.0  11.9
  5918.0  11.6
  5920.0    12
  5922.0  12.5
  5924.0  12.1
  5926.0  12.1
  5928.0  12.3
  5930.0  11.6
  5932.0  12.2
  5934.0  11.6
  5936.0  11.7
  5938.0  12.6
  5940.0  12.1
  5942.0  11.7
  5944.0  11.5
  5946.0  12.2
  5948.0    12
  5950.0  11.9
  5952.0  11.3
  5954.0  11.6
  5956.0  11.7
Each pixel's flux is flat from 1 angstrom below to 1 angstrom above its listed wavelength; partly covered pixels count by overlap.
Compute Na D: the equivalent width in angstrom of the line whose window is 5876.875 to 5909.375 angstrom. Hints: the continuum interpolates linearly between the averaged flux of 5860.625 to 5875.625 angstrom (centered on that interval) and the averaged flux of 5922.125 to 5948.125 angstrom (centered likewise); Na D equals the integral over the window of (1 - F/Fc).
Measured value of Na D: 3.7 angstrom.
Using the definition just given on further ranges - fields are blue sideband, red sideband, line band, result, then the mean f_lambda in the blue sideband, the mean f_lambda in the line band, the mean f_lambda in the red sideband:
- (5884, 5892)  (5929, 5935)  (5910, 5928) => -1.22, 10.1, 12.1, 11.8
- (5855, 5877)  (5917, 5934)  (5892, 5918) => 2.18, 11.9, 11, 12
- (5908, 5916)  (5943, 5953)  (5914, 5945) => -0.11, 12.1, 12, 11.8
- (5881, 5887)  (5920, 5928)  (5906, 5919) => -0.16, 10.7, 11.9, 12.2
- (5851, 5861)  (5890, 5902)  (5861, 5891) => -1.97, 11.7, 11.5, 9.76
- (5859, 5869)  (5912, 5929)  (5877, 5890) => 1.12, 11.9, 10.9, 12.1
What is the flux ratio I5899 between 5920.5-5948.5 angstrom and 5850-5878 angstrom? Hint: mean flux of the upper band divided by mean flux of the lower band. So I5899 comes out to 1.01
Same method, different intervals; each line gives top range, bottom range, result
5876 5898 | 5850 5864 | 0.90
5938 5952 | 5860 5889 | 1.03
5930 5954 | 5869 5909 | 1.09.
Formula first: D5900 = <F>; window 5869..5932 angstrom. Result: 11.3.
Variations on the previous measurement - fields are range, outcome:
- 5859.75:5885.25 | 11.8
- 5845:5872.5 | 11.8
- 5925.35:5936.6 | 11.9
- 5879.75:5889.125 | 10.7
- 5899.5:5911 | 11.4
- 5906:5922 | 12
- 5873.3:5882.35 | 11.8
